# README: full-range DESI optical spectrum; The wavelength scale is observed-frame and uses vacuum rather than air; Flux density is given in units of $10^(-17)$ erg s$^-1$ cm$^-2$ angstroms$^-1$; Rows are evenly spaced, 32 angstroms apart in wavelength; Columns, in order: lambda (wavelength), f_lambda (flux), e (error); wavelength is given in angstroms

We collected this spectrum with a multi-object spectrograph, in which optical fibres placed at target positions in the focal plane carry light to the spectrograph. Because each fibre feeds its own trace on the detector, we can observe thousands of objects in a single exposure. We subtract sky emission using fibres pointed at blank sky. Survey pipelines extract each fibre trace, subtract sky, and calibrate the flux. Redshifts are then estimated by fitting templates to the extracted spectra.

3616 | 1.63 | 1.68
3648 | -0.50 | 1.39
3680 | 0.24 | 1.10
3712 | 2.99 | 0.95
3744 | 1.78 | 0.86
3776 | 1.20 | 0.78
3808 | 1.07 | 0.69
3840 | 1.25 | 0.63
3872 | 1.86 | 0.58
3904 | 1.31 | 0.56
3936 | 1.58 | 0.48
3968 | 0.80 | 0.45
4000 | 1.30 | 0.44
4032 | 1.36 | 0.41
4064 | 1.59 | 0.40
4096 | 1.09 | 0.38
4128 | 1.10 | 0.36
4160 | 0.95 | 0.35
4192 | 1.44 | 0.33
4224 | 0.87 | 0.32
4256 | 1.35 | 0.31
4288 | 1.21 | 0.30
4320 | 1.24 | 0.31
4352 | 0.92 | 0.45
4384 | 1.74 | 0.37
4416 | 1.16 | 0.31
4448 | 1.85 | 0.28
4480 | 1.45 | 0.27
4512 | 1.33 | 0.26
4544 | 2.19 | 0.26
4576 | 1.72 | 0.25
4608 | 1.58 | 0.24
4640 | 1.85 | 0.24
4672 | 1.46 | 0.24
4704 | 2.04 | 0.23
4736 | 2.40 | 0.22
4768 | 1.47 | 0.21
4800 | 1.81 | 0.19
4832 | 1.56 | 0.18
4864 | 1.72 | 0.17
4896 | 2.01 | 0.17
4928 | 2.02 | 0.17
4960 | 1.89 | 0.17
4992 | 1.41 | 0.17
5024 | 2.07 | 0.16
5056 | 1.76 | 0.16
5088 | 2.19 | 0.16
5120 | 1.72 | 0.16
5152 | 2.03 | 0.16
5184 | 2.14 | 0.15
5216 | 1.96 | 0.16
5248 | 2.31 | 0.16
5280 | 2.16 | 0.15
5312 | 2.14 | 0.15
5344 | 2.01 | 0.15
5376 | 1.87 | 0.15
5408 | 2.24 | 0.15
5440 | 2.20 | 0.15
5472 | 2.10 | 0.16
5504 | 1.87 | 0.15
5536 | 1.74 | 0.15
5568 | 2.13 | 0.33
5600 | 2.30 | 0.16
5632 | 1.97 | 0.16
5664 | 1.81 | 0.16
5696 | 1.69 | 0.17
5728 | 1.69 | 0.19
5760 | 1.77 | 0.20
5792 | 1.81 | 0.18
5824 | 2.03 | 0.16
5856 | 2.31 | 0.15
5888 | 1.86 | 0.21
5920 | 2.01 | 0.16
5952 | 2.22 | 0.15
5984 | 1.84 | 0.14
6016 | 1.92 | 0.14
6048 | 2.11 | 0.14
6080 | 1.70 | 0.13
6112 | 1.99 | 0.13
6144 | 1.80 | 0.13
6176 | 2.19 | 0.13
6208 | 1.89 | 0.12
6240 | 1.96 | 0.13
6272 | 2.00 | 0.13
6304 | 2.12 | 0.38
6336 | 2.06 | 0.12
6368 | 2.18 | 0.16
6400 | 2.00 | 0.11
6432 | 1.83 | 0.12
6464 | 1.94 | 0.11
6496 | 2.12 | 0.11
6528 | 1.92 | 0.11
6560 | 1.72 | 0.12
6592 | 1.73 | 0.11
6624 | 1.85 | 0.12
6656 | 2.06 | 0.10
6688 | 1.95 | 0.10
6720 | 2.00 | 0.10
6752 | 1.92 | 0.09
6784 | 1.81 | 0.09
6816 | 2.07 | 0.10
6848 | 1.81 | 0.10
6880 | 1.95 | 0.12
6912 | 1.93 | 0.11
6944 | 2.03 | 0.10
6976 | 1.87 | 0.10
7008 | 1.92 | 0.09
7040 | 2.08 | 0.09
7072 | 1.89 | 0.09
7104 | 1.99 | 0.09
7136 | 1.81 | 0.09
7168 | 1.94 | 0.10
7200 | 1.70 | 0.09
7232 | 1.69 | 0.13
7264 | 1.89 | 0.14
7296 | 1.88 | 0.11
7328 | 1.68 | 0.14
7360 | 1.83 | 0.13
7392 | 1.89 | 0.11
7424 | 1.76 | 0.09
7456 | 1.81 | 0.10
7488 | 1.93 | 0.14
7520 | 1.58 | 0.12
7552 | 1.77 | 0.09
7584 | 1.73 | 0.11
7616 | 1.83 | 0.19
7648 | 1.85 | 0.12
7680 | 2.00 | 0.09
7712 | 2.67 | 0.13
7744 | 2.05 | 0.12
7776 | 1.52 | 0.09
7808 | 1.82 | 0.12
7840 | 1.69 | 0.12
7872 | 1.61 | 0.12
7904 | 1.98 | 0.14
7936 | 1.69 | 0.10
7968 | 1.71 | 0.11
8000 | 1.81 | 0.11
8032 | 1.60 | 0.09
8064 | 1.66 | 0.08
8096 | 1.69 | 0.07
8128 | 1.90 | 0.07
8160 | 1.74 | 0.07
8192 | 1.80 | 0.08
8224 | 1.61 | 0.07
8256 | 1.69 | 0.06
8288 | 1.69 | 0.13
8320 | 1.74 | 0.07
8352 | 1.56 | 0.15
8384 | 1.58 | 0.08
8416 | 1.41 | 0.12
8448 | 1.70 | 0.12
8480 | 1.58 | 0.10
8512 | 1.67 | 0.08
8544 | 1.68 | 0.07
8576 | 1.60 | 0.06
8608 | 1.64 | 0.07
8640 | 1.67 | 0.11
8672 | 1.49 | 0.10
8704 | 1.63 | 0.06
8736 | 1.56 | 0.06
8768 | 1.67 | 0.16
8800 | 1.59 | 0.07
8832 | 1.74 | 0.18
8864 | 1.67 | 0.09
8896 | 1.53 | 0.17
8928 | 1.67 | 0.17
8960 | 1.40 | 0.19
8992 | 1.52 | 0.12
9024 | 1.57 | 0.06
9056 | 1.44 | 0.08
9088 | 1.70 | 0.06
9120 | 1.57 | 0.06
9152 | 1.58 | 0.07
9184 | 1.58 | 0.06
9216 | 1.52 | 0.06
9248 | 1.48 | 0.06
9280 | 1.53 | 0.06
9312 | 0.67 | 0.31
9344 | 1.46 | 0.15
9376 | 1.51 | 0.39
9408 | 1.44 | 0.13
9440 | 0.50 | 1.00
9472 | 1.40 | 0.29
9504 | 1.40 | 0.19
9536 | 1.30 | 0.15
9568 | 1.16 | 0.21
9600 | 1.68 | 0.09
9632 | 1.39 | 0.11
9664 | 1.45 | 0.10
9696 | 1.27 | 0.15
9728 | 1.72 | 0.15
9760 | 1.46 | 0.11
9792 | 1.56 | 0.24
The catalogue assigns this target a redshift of 0.175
